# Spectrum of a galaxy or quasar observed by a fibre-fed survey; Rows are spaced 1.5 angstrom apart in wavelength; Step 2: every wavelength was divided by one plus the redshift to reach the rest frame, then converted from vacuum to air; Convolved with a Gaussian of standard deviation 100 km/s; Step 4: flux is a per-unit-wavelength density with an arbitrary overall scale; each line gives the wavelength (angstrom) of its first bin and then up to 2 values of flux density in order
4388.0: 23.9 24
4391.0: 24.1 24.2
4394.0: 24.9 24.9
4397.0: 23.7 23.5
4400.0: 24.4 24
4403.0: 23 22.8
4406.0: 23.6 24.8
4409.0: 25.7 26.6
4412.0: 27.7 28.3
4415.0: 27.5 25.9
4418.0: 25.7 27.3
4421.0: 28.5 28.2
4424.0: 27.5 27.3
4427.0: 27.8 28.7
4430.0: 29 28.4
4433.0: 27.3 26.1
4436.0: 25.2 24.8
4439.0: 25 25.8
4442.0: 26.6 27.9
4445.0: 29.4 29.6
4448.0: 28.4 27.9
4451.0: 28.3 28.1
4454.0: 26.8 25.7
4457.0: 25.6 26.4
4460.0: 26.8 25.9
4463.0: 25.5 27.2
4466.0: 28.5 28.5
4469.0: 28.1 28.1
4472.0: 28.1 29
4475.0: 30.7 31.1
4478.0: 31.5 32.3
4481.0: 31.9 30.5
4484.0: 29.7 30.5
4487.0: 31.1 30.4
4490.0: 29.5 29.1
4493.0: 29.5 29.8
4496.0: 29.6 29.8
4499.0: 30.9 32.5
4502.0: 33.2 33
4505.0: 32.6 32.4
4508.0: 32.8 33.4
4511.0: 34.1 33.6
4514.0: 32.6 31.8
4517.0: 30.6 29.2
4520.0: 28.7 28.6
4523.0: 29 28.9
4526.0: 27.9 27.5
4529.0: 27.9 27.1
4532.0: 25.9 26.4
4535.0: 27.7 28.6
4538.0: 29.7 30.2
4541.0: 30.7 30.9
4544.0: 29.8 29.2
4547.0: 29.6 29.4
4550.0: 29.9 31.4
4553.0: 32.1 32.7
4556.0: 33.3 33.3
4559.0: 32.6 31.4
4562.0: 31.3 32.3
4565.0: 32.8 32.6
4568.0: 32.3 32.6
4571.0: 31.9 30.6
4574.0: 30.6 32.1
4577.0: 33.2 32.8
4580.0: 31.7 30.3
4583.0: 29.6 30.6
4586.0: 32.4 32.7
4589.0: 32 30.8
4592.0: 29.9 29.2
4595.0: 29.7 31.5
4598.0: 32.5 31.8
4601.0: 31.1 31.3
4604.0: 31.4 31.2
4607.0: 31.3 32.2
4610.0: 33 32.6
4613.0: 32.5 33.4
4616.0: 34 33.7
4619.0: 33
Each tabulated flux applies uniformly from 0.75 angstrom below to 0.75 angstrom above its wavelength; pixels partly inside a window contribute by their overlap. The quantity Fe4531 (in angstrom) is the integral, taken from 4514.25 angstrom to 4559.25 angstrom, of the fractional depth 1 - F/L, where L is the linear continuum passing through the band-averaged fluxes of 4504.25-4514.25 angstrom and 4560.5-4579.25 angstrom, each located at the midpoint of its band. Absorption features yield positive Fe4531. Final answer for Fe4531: 4.0 angstrom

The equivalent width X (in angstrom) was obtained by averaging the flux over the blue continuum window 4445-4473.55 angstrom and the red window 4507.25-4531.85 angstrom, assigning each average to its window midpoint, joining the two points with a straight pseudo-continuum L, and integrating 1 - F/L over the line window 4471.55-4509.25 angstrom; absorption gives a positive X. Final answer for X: -2.68 angstrom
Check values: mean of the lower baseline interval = 27.5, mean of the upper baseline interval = 30.1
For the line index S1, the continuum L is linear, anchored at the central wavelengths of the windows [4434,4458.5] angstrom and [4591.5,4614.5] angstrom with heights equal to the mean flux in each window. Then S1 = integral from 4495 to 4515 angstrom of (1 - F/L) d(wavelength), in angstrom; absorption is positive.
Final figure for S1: -2.6 angstrom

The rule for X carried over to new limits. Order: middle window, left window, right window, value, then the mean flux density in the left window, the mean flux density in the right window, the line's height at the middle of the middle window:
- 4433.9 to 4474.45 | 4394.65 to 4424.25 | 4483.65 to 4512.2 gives 1.9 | 25.6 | 31.3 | 28.5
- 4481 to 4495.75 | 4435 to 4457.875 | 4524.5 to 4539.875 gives -1.4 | 27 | 27.9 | 27.4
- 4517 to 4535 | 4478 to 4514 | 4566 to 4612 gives 2.0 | 31.4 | 31.5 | 31.5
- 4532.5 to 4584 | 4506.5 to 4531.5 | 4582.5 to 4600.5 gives -0.5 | 30.3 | 31.1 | 30.7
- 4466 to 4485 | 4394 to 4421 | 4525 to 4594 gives -1.5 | 25.3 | 30.6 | 27.7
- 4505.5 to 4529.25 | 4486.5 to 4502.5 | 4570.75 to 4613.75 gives 0.0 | 30.4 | 31.5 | 30.7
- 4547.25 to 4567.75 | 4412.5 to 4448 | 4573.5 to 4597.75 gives -0.9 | 27.3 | 31.2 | 30.5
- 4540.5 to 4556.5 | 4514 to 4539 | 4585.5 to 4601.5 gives -0.7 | 28.6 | 31.2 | 29.5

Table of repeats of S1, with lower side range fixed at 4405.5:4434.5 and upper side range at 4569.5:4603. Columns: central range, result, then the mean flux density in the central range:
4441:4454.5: -0.1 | 28.1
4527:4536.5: 0.9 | 27.2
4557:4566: -0.5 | 32.3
